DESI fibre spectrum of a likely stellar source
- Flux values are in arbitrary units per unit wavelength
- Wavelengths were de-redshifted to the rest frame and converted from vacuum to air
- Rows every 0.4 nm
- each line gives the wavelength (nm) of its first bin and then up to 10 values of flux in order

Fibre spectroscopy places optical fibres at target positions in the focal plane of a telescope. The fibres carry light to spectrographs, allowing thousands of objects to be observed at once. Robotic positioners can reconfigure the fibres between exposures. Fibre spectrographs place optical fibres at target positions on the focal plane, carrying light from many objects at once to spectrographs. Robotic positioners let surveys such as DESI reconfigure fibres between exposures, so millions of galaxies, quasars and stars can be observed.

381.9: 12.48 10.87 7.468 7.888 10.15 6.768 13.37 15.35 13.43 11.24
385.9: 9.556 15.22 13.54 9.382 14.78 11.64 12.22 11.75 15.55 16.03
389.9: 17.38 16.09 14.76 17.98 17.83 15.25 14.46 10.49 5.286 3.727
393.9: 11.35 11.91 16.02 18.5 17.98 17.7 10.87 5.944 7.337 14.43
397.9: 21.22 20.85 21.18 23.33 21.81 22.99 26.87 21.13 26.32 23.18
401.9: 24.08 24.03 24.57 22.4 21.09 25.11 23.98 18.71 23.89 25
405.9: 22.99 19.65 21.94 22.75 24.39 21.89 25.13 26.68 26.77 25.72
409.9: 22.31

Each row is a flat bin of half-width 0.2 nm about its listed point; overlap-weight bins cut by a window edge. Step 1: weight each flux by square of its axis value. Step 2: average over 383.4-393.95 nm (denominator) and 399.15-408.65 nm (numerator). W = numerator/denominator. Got 1.96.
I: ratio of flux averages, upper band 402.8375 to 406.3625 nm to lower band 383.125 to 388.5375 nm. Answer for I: 1.9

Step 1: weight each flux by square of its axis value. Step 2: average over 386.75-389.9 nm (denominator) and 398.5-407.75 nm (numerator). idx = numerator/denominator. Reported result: 1.86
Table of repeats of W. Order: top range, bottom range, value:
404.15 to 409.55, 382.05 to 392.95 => 2.00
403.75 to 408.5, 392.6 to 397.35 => 2.11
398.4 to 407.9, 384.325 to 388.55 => 1.98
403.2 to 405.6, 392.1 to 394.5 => 2.53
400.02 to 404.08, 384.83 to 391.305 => 1.85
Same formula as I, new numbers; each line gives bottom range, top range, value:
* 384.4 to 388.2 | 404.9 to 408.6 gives 1.83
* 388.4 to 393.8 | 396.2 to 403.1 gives 1.50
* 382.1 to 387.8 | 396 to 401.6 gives 1.67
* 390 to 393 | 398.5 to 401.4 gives 1.56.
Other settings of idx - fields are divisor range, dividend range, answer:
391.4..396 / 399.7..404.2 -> 1.88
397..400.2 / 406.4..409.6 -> 1.28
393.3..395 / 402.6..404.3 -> 2.18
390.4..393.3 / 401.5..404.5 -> 1.81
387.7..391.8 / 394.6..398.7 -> 1.05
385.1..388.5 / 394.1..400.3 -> 1.47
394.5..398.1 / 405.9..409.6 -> 1.74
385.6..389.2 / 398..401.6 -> 1.96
